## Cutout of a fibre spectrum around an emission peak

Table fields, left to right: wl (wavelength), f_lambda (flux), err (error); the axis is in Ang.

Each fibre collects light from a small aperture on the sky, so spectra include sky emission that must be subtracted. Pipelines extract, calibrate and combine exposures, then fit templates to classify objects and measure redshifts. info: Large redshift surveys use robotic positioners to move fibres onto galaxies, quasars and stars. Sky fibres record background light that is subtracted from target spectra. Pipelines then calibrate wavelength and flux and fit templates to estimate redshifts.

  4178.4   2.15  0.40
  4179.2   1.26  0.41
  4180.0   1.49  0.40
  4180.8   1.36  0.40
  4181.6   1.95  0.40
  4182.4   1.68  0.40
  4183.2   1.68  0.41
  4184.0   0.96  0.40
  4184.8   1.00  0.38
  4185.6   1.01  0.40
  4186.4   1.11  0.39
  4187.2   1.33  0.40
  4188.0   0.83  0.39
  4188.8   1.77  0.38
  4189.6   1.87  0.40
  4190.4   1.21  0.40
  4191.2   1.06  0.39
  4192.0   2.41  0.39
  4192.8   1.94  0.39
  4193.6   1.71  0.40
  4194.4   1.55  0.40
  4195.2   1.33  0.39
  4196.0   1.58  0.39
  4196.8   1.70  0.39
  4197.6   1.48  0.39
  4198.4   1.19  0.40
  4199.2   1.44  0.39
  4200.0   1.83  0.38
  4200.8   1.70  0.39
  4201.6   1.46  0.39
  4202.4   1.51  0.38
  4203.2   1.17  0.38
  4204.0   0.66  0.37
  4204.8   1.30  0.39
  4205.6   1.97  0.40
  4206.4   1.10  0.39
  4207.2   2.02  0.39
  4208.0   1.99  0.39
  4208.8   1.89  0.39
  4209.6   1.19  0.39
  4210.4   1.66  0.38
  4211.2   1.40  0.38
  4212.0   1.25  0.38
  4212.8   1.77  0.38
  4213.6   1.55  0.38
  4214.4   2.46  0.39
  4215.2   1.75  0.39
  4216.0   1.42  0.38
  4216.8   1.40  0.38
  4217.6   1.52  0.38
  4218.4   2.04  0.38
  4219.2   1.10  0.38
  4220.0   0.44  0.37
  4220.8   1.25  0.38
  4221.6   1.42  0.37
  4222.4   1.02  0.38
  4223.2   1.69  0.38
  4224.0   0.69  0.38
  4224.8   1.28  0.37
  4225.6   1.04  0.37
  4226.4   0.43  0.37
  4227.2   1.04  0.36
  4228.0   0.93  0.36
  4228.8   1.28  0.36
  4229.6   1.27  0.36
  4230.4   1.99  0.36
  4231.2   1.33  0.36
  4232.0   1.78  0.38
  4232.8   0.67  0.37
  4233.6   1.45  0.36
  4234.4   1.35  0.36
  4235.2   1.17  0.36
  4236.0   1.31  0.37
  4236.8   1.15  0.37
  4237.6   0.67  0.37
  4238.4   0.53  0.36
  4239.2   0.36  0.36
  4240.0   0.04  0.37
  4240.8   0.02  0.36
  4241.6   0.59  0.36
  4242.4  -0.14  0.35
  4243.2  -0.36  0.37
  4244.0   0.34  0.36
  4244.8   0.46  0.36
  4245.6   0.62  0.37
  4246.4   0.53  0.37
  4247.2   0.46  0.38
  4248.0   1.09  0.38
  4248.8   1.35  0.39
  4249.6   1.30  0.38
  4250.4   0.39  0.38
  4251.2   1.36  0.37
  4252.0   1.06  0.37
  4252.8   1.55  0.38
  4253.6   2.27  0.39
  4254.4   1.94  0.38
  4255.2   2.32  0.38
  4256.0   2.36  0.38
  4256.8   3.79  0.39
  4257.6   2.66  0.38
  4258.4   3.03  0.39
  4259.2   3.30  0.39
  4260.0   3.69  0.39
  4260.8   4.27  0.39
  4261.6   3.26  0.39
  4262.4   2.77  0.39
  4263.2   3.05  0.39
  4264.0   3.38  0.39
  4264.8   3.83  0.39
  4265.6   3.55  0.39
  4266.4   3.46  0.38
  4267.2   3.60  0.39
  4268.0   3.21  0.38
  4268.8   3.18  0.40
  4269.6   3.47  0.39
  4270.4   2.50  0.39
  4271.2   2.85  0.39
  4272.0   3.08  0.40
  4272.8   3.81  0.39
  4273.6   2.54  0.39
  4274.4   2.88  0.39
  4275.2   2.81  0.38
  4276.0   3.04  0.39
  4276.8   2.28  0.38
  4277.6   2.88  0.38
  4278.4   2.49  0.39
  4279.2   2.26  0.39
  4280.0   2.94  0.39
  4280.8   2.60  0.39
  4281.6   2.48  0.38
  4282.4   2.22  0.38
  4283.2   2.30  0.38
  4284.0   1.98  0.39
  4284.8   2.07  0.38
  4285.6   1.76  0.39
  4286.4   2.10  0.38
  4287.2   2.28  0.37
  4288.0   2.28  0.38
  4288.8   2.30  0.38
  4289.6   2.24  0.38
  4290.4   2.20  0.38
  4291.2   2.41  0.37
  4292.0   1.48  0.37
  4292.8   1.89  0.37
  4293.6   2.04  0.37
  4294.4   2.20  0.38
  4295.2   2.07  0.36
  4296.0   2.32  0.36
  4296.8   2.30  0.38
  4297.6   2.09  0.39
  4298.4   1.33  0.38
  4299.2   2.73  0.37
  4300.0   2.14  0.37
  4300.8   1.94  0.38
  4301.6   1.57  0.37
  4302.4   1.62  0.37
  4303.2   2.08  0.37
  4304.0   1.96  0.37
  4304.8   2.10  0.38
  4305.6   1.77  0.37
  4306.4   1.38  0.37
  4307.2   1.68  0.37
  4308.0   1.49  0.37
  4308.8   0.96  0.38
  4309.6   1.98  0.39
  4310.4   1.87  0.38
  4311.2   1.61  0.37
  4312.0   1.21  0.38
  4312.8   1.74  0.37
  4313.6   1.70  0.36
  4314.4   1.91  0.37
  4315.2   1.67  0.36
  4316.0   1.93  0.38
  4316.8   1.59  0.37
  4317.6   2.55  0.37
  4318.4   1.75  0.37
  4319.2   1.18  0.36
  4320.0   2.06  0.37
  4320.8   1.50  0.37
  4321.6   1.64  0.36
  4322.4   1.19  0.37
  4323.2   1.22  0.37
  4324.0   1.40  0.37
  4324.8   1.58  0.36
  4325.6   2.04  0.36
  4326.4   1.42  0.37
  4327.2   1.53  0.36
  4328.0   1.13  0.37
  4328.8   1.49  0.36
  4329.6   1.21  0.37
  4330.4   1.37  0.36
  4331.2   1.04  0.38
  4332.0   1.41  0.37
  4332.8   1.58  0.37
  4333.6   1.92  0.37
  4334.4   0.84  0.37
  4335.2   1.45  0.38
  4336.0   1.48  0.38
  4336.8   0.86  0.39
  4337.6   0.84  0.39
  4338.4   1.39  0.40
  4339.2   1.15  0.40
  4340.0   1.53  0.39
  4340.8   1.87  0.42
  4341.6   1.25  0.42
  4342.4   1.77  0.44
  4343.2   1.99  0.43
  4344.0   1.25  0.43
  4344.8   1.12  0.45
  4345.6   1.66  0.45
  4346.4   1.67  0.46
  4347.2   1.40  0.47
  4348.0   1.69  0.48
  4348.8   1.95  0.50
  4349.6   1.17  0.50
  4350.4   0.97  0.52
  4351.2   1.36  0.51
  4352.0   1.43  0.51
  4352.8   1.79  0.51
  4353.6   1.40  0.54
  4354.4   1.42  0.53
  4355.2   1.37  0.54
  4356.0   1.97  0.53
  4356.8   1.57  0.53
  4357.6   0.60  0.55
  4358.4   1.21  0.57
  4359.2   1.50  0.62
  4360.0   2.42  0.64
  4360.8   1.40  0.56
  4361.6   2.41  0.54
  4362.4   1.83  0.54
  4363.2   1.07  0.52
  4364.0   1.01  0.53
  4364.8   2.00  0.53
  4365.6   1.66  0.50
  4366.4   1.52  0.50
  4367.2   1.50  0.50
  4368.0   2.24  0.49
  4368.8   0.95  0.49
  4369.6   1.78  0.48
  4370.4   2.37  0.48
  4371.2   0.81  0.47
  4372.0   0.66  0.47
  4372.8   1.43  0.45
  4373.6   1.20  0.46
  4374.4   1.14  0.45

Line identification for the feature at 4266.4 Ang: C IV 1549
